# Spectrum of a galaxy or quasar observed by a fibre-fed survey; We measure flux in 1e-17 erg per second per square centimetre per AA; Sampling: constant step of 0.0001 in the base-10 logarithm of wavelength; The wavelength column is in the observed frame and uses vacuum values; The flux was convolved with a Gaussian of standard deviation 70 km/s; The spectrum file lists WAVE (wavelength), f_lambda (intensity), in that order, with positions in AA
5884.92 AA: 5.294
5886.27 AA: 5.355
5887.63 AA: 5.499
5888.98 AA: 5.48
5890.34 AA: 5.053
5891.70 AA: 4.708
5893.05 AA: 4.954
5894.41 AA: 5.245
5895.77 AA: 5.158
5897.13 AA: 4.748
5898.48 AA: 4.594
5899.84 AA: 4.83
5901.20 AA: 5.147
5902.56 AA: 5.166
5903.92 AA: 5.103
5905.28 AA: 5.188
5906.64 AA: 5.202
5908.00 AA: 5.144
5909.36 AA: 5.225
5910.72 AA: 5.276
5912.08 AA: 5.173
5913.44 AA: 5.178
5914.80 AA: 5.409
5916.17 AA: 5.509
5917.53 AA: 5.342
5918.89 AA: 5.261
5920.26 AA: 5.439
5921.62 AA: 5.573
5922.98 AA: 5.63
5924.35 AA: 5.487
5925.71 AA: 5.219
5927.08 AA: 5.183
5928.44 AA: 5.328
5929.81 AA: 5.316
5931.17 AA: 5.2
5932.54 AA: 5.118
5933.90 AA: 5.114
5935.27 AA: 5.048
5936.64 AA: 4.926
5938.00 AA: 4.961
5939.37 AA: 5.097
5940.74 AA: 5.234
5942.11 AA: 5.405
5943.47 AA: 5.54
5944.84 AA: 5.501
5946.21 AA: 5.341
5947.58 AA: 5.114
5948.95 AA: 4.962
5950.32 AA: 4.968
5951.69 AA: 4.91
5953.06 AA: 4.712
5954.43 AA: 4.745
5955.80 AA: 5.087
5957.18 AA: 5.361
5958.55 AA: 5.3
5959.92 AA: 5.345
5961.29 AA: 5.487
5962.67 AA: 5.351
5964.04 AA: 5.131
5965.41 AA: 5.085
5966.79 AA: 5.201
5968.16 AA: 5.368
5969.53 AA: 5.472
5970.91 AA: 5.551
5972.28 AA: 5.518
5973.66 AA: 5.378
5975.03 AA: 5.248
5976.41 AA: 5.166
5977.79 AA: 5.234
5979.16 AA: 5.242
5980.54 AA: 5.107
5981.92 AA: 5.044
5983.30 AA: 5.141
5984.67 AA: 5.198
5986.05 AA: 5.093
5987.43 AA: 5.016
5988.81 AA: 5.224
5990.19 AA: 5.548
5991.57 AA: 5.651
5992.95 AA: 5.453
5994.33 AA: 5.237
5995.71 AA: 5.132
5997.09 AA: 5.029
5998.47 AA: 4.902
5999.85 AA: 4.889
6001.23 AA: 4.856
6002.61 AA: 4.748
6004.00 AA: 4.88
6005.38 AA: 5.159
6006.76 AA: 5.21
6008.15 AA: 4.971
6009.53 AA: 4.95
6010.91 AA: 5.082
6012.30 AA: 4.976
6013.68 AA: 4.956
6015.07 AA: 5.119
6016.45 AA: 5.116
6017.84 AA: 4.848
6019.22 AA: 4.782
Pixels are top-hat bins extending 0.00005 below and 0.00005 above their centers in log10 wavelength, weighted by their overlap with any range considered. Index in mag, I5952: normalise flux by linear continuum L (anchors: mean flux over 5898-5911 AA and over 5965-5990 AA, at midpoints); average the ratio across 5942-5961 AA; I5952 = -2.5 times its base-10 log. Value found 0.01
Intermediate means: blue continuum 5.09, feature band 5.16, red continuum 5.25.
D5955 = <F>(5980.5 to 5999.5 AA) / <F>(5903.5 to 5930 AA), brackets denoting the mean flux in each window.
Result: 0.98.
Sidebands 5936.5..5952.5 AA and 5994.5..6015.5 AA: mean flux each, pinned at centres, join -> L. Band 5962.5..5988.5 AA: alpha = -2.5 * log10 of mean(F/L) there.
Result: -0.03 mag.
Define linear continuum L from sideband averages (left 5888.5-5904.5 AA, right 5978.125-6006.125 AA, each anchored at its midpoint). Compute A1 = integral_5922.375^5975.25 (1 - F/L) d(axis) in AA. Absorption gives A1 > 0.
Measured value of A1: -1.6 AA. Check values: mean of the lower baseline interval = 5.01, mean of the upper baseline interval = 5.13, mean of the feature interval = 5.23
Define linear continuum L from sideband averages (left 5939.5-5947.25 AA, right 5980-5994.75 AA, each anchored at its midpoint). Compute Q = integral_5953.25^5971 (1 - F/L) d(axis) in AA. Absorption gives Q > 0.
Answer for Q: 0.2 AA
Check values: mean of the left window 5.37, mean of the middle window 5.24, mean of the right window 5.25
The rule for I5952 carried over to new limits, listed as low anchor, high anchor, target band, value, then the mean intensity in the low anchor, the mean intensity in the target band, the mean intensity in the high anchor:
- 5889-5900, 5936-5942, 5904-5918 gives -0.054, 4.95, 5.26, 5.09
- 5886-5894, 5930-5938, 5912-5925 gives -0.060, 5.17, 5.41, 5.09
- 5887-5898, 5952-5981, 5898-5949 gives -0.015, 5.1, 5.23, 5.24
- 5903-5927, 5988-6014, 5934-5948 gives 0.007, 5.31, 5.21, 5.1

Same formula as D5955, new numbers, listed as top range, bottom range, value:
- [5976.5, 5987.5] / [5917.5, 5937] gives 0.97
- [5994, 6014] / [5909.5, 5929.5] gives 0.93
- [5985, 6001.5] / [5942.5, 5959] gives 1.01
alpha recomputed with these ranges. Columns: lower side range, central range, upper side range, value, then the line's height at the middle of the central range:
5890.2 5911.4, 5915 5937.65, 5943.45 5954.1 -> -0.05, 5.07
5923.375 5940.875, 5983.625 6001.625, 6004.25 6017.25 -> -0.02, 5.08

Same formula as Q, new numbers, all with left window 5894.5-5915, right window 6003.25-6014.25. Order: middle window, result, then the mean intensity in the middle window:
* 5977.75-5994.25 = -0.7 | 5.25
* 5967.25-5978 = -0.7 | 5.37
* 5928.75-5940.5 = -0.1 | 5.11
